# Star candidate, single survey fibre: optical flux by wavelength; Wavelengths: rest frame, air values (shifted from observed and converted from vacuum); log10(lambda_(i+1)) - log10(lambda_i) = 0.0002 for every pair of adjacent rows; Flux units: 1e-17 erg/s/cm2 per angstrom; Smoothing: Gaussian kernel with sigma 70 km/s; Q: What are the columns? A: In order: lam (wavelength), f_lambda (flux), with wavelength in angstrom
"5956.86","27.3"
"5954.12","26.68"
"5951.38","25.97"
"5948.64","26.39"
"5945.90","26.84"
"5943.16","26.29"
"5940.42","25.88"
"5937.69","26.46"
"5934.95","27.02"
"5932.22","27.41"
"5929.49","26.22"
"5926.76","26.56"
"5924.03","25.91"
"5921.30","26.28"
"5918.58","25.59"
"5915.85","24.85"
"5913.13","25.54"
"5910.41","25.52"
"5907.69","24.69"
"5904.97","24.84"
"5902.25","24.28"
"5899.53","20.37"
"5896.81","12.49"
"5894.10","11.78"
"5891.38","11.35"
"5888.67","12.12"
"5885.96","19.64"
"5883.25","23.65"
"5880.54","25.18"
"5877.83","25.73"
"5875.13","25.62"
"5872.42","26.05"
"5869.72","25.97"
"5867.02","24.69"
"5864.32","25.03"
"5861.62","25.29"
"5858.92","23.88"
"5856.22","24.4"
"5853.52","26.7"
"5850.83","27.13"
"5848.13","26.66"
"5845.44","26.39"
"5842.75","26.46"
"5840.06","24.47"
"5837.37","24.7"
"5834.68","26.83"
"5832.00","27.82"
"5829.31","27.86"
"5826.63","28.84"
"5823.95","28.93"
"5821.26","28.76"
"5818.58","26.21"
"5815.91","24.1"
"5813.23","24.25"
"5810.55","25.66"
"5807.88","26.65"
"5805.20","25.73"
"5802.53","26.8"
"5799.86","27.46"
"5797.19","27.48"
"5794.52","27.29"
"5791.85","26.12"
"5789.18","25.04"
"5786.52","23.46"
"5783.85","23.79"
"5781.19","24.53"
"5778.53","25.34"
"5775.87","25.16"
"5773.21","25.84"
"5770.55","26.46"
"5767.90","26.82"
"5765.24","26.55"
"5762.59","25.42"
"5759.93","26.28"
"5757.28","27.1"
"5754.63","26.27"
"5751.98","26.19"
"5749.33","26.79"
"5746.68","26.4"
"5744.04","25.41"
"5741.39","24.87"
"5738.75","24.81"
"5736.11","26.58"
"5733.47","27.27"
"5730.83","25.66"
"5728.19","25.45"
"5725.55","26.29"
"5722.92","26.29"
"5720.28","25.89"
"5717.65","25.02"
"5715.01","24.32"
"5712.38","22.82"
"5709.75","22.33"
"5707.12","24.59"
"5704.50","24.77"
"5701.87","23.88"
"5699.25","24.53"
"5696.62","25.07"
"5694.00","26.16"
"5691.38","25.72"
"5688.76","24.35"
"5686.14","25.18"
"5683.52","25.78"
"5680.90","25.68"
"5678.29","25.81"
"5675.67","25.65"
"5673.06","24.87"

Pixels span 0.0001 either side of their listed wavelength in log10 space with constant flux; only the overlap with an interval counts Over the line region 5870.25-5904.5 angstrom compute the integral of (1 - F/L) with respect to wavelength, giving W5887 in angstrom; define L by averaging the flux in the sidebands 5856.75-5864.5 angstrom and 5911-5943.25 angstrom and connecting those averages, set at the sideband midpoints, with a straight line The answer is 6.9 angstrom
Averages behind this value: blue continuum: 24.6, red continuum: 26.1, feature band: 20.1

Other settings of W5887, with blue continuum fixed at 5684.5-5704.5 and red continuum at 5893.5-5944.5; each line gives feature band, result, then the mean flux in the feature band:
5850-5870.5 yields -0.7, 25.3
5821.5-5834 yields -1.9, 28.3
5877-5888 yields 0.8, 22.7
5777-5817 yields -1.5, 25.6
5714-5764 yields -2.2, 25.9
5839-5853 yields -1.0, 26.3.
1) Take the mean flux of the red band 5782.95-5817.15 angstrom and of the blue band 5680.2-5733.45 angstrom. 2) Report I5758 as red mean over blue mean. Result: 1.03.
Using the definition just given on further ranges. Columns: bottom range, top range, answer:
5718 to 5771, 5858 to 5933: 0.88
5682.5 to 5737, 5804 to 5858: 1.05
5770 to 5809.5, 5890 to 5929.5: 0.86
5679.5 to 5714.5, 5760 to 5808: 1.05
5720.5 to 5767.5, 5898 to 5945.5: 0.98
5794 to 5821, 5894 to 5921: 0.86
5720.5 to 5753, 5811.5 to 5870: 1.01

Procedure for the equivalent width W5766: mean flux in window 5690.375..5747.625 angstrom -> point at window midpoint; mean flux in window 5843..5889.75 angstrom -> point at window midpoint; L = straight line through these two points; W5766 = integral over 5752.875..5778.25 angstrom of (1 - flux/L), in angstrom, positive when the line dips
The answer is -1.24 angstrom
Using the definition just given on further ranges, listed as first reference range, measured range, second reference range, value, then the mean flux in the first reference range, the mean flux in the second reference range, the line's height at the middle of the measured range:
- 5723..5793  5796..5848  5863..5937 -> -4.2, 25.8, 23.2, 24.6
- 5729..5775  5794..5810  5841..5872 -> -0.6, 26.1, 25.7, 25.9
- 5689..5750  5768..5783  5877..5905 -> -1.5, 25.2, 18.8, 23.1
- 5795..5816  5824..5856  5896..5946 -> -1.1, 26.2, 25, 25.8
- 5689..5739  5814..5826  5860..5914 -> -2.0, 25.1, 22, 23.2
